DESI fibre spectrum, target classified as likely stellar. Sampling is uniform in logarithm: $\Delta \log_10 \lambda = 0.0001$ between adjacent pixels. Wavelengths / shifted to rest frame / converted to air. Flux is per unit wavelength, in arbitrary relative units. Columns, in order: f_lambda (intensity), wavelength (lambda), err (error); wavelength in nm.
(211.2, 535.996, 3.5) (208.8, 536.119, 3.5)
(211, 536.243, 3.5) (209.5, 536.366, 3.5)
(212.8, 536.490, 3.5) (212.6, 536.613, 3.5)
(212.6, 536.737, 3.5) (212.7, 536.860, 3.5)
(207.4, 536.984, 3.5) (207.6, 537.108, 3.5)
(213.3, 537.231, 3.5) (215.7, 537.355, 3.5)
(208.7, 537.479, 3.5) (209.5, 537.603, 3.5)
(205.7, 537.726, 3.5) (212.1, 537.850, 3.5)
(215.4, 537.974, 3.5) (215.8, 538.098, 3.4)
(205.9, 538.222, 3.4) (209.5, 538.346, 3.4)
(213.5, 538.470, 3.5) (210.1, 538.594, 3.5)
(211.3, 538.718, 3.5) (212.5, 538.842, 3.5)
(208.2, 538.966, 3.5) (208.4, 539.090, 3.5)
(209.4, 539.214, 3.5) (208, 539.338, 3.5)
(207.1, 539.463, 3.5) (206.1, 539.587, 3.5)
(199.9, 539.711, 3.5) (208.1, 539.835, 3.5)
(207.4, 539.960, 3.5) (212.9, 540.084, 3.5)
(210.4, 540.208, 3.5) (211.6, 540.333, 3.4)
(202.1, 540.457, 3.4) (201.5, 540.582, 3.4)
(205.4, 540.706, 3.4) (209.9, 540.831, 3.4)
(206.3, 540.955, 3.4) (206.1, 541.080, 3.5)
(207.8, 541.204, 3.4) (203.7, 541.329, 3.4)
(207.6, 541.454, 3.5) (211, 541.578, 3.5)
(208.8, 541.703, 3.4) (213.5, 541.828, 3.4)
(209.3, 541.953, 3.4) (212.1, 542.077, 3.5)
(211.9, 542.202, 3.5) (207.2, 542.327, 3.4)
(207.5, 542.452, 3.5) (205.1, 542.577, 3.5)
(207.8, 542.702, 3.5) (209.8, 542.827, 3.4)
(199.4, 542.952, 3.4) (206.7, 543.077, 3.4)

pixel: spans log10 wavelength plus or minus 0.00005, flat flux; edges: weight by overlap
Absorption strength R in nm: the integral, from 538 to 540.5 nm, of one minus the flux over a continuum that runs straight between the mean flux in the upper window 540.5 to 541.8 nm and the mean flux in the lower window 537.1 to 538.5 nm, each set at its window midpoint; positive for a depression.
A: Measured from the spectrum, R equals 0.00 nm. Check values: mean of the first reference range 211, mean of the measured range 209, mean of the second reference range 207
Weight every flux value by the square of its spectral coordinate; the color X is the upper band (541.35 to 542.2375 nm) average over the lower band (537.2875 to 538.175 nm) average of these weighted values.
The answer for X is 1.01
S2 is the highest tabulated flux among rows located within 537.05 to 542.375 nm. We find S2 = 215.8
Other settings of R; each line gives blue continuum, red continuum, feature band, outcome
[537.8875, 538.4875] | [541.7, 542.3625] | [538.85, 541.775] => 0.053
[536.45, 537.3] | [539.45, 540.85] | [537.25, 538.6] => -0.008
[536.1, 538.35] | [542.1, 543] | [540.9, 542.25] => -0.007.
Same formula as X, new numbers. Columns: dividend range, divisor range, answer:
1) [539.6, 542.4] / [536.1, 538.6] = 1.00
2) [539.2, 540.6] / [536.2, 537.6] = 0.99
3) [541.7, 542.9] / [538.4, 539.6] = 1.01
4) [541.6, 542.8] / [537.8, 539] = 1.00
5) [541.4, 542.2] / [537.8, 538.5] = 1.01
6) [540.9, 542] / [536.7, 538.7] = 1.00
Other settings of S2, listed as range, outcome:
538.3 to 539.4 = 213.5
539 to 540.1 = 212.9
